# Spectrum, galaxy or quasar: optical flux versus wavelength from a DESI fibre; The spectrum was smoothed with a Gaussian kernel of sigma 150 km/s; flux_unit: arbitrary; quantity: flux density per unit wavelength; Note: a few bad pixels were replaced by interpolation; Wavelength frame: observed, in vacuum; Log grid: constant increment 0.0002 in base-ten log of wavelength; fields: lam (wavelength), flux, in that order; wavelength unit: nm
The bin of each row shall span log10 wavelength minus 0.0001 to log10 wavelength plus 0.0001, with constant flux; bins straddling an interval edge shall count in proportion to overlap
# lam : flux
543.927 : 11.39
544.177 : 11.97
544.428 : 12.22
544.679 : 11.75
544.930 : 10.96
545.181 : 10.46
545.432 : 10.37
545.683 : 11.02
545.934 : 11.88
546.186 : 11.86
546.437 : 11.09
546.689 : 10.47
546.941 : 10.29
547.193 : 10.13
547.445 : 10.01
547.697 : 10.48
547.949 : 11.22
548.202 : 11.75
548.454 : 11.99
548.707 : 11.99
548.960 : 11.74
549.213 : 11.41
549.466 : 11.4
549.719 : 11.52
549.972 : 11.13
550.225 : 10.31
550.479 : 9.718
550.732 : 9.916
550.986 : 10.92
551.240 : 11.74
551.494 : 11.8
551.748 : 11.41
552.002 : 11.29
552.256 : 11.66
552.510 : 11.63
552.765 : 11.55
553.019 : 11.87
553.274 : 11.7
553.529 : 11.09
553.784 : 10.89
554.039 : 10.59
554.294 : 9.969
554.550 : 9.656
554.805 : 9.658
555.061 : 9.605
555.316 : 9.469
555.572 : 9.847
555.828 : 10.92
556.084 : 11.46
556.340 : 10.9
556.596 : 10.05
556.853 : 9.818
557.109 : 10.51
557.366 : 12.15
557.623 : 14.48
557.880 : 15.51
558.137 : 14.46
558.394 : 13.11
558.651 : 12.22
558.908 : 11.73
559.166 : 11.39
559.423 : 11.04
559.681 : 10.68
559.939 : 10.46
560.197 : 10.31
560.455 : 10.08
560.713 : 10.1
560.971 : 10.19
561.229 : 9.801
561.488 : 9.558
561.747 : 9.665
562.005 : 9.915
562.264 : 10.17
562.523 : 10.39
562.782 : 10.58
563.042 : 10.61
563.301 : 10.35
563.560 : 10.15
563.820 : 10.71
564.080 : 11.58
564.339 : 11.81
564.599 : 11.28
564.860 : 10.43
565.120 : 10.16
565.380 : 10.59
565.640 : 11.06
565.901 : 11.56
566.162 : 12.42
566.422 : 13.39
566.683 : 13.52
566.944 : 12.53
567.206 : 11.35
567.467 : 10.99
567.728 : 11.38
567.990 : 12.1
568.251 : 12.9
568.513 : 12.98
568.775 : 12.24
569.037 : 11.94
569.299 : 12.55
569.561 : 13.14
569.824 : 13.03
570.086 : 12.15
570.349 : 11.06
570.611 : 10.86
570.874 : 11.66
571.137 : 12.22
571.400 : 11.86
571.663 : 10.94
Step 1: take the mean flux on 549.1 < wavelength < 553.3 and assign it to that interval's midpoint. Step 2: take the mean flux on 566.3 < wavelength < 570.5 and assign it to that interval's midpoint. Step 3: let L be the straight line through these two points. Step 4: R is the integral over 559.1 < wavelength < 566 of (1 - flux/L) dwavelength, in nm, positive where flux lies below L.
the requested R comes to 0.82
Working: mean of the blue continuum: 11.2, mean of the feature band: 10.5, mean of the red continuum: 12.3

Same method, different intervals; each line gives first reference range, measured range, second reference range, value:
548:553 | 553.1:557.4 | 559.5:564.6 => 0.19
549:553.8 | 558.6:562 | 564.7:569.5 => 0.33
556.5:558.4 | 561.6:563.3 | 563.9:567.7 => 0.25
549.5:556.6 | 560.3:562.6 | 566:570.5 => 0.33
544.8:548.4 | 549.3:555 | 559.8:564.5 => -0.14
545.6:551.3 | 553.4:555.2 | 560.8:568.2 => 0.14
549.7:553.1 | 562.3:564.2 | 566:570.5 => 0.22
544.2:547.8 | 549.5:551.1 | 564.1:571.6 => 0.07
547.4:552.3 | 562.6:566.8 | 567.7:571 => 0.25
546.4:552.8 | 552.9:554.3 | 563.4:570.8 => 0.02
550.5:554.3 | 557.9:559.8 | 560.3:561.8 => -0.38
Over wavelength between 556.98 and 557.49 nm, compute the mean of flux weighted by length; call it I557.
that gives 11.3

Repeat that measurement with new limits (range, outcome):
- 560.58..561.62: 9.91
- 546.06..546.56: 11.5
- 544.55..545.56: 10.9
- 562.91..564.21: 10.7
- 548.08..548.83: 11.9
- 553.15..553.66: 11.4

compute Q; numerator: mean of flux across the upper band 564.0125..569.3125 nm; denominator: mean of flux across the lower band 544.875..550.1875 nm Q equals 1.1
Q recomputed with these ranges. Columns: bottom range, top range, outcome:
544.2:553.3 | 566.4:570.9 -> 1.09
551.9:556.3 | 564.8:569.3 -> 1.11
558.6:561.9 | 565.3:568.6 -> 1.15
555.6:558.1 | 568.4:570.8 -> 1.04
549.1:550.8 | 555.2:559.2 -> 1.09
